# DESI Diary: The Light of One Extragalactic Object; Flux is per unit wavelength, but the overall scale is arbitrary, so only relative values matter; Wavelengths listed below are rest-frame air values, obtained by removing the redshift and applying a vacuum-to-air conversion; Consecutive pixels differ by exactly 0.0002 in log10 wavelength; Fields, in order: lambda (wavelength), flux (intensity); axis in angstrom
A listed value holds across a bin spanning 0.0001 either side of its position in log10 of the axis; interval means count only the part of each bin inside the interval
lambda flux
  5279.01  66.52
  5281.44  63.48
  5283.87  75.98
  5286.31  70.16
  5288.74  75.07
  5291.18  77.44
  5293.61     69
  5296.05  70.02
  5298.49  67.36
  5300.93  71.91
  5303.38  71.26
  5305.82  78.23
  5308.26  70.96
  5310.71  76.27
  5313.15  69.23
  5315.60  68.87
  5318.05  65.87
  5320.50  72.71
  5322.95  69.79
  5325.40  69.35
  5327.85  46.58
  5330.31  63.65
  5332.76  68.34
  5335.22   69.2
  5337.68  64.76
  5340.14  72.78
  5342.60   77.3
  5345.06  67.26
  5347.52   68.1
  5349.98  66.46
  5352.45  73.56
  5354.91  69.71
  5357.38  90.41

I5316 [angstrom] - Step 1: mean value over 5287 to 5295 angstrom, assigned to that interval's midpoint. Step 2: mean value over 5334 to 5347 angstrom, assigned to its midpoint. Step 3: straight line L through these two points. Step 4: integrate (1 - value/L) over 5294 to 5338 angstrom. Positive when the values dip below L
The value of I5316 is 2.0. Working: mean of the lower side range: 73.6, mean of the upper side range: 70.1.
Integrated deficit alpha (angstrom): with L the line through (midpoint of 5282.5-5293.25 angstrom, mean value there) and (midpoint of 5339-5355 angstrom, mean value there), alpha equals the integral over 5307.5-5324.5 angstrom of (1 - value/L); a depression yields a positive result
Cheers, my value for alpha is 0.5 angstrom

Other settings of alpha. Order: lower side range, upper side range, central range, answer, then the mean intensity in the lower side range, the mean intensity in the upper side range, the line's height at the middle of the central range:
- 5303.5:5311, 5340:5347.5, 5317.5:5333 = 1.73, 74.5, 71.7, 73.1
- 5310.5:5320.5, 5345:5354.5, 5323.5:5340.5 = 1.15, 69.8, 69.2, 69.5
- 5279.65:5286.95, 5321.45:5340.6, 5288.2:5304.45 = -0.75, 69.6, 65.4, 68.4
